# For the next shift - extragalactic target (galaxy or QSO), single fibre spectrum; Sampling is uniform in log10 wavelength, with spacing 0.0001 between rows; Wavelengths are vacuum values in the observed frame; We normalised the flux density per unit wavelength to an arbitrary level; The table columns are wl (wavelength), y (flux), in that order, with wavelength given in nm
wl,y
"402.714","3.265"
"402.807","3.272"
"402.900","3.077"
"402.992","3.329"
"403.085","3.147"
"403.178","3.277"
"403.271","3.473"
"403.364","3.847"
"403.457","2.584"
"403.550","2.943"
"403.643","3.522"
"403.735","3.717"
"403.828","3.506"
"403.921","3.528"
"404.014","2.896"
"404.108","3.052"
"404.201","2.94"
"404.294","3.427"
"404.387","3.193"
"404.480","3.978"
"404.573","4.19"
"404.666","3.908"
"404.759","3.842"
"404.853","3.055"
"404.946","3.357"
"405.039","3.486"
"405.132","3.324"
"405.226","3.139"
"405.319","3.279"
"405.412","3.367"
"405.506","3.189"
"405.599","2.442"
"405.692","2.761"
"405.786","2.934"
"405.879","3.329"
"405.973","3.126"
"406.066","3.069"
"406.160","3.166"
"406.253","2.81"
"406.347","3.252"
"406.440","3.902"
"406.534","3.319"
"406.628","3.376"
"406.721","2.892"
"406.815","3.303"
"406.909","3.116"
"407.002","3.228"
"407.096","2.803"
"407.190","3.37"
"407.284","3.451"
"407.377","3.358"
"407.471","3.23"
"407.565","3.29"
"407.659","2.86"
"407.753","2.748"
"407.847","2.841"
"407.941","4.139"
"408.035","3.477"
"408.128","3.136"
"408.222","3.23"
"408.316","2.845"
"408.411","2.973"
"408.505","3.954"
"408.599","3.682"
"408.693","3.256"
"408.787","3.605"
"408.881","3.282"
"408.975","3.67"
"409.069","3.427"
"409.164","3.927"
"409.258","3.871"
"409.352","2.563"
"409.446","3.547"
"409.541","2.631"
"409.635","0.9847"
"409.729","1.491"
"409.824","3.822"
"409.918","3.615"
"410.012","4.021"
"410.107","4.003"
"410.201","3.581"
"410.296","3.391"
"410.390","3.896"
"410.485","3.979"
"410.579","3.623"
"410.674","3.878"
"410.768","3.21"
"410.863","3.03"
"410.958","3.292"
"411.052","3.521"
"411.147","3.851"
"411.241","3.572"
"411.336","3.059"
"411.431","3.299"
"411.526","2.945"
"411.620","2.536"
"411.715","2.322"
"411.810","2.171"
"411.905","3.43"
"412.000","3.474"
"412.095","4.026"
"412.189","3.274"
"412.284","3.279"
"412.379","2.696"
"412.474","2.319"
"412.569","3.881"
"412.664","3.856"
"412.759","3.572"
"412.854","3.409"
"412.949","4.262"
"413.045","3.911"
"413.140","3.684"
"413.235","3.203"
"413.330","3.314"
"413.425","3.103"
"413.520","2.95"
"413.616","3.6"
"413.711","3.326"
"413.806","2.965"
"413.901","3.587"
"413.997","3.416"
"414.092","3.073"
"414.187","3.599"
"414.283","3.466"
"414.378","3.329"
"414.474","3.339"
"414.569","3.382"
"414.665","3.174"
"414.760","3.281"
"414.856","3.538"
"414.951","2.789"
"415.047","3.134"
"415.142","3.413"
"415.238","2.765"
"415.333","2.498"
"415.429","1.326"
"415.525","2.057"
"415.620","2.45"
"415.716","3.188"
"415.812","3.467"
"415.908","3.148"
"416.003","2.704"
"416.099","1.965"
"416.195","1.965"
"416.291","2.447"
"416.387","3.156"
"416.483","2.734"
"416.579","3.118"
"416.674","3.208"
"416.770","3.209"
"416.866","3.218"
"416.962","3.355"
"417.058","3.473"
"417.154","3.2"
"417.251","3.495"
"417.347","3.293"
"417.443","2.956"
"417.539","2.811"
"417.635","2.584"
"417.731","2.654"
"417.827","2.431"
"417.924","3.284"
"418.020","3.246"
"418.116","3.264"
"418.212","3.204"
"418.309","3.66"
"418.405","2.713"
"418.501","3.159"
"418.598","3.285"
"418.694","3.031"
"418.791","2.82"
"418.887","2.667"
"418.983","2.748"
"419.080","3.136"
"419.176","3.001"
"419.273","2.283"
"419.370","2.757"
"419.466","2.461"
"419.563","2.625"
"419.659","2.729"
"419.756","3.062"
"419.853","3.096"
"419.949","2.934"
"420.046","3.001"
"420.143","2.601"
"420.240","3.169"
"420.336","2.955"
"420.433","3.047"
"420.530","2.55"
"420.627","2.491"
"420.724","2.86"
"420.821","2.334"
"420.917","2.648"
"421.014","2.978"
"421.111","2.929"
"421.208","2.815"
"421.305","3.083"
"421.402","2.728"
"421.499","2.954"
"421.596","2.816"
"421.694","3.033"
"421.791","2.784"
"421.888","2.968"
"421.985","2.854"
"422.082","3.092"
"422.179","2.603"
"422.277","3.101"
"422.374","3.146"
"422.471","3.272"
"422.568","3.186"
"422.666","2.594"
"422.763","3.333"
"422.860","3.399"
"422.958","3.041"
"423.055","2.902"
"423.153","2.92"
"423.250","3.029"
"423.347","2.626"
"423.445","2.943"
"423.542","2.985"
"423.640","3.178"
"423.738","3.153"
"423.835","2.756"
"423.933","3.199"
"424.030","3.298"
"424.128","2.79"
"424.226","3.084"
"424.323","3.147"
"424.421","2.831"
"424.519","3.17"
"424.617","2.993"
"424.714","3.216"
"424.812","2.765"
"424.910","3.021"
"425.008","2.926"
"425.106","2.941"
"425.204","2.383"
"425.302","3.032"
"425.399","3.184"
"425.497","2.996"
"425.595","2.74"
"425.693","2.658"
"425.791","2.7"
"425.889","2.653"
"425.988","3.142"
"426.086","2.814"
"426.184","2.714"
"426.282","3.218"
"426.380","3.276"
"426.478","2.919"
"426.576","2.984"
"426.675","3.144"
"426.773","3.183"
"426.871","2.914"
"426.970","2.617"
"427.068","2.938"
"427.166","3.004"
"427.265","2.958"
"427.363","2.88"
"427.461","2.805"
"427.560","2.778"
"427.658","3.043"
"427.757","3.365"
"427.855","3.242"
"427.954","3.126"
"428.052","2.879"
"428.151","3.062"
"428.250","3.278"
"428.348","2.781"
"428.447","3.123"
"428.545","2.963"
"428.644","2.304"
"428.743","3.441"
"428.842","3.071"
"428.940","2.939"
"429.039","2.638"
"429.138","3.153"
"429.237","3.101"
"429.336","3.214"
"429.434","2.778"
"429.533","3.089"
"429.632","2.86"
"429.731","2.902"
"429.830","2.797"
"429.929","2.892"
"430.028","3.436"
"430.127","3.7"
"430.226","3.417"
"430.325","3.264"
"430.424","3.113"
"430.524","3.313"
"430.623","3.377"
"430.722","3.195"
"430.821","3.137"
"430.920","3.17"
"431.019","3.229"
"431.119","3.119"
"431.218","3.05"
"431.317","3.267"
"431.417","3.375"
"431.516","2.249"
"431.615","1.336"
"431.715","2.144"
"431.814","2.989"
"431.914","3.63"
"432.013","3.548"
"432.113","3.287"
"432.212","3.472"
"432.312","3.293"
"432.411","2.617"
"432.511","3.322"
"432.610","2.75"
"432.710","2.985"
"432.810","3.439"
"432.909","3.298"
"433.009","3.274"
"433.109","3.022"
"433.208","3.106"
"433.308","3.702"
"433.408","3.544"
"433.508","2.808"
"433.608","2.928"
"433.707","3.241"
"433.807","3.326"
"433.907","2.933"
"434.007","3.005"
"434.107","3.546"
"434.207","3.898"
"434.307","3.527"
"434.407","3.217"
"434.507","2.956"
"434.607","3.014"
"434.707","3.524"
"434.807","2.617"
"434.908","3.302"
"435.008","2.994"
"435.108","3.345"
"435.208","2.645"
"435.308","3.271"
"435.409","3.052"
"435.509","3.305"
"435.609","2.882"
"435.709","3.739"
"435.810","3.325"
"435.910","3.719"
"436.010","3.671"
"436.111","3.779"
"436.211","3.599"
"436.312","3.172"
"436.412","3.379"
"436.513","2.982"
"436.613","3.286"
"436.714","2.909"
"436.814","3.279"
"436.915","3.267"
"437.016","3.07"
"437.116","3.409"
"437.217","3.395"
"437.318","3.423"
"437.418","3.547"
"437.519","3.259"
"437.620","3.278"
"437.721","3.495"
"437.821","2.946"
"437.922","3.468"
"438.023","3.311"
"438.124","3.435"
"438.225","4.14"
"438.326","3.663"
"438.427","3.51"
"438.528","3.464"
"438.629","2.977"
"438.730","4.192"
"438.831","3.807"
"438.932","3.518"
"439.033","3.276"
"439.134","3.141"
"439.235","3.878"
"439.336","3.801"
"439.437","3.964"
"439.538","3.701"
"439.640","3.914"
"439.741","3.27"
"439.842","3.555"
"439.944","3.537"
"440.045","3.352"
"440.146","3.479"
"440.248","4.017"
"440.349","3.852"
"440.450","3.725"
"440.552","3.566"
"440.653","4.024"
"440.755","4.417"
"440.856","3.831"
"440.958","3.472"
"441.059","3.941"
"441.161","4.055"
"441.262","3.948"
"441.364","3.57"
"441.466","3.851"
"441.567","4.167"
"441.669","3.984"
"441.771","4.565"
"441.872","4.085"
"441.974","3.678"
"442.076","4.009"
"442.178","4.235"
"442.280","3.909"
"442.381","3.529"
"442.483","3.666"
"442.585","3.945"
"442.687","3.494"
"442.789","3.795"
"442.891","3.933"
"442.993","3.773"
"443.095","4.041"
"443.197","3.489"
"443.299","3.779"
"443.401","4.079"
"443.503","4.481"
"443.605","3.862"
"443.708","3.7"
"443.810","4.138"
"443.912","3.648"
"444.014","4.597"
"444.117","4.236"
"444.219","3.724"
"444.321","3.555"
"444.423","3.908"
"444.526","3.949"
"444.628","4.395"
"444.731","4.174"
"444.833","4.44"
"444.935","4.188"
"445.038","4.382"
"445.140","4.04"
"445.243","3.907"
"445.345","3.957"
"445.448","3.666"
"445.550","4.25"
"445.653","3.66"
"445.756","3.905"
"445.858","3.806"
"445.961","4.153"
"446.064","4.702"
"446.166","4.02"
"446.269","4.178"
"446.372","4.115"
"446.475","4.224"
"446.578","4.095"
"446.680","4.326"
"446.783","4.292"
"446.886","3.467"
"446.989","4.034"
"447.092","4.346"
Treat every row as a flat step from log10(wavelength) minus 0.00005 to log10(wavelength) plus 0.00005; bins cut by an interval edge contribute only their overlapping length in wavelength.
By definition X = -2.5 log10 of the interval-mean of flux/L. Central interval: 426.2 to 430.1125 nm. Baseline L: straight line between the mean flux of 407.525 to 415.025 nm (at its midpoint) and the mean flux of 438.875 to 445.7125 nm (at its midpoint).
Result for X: 0.20 mag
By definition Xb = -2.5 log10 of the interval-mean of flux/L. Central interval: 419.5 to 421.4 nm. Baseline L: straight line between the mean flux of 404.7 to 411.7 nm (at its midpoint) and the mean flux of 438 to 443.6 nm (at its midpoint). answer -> 0.22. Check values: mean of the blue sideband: 3.26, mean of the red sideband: 3.78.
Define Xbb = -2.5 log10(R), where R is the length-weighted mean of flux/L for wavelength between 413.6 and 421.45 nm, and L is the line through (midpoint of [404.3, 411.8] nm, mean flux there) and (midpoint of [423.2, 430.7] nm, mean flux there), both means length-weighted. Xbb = 0.07 mag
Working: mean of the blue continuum 3.28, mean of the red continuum 3.01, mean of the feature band 2.96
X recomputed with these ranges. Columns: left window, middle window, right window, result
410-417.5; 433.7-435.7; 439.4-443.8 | 0.157 mag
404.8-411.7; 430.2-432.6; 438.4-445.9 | 0.193 mag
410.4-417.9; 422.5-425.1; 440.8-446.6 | 0.135 mag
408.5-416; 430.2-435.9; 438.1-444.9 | 0.165 mag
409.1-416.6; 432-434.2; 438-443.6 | 0.129 mag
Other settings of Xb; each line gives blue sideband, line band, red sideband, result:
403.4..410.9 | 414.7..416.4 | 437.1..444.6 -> 0.239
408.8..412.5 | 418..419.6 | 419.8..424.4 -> 0.034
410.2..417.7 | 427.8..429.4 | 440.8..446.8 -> 0.183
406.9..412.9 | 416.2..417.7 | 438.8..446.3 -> 0.123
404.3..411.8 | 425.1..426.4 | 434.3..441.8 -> 0.184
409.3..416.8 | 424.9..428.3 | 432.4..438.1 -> 0.091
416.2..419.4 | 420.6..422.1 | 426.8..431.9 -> 0.062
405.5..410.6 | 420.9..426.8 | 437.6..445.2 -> 0.185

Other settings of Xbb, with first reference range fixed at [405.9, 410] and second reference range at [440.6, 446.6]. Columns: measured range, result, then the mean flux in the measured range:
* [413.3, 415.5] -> 0.072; 3.13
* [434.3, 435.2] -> 0.211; 3.12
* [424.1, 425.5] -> 0.203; 2.97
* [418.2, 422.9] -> 0.196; 2.91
